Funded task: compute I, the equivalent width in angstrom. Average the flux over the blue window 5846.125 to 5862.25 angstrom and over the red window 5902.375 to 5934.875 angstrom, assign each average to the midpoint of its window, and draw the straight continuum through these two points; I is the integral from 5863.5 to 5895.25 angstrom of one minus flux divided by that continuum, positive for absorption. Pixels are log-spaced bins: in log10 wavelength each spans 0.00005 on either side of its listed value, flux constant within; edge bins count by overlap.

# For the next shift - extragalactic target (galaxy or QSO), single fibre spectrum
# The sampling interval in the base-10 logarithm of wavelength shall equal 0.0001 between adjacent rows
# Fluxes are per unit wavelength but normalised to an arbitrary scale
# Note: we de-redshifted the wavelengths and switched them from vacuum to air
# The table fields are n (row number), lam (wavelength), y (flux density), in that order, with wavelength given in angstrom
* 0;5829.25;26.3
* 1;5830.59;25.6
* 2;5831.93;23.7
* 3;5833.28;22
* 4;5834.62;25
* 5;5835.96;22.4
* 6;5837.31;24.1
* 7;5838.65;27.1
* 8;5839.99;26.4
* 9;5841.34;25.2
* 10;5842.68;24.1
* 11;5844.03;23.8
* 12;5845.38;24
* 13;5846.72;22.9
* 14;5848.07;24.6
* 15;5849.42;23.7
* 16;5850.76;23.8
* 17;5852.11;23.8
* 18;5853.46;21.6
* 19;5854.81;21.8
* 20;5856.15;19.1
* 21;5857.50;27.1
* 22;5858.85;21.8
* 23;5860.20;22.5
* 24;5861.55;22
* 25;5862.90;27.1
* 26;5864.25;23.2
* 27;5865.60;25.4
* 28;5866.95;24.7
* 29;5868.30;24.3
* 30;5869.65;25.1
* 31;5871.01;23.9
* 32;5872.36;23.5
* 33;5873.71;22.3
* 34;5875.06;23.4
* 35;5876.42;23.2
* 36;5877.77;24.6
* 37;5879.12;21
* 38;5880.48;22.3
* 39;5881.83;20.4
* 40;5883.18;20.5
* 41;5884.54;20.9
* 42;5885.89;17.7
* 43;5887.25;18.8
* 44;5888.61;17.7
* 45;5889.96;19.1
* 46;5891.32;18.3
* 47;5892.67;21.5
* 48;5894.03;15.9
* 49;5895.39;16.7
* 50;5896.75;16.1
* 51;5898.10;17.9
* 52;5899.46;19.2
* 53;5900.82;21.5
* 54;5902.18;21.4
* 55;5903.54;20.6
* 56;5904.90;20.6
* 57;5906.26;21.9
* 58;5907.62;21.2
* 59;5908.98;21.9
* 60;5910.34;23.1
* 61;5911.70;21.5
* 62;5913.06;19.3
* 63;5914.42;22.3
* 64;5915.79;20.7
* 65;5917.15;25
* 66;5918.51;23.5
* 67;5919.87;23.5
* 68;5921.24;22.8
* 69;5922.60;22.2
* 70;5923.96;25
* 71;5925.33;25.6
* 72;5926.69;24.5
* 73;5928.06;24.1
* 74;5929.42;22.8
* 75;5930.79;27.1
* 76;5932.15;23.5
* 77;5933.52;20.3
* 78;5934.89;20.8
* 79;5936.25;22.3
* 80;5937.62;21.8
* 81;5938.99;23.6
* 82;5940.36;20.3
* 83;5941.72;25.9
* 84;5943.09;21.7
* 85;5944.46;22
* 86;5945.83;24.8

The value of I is 1.7 angstrom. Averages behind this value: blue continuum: 22.9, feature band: 21.6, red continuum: 22.7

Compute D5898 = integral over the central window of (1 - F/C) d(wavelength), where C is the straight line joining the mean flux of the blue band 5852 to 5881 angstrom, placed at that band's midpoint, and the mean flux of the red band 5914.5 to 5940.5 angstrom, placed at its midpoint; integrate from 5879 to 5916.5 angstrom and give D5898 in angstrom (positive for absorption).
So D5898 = 5.3 angstrom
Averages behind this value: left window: 23.3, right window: 23.2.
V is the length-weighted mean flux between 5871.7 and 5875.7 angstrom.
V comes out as 23.1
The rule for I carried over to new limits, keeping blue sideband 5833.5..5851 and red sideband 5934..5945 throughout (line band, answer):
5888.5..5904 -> 2.9 angstrom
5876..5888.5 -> 1.4 angstrom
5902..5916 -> 1.0 angstrom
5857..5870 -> -0.2 angstrom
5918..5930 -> -0.6 angstrom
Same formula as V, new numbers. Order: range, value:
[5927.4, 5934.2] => 23.6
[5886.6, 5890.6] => 18.5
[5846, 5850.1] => 23.8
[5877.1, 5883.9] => 21.8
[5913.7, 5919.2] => 22.9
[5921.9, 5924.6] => 23.6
